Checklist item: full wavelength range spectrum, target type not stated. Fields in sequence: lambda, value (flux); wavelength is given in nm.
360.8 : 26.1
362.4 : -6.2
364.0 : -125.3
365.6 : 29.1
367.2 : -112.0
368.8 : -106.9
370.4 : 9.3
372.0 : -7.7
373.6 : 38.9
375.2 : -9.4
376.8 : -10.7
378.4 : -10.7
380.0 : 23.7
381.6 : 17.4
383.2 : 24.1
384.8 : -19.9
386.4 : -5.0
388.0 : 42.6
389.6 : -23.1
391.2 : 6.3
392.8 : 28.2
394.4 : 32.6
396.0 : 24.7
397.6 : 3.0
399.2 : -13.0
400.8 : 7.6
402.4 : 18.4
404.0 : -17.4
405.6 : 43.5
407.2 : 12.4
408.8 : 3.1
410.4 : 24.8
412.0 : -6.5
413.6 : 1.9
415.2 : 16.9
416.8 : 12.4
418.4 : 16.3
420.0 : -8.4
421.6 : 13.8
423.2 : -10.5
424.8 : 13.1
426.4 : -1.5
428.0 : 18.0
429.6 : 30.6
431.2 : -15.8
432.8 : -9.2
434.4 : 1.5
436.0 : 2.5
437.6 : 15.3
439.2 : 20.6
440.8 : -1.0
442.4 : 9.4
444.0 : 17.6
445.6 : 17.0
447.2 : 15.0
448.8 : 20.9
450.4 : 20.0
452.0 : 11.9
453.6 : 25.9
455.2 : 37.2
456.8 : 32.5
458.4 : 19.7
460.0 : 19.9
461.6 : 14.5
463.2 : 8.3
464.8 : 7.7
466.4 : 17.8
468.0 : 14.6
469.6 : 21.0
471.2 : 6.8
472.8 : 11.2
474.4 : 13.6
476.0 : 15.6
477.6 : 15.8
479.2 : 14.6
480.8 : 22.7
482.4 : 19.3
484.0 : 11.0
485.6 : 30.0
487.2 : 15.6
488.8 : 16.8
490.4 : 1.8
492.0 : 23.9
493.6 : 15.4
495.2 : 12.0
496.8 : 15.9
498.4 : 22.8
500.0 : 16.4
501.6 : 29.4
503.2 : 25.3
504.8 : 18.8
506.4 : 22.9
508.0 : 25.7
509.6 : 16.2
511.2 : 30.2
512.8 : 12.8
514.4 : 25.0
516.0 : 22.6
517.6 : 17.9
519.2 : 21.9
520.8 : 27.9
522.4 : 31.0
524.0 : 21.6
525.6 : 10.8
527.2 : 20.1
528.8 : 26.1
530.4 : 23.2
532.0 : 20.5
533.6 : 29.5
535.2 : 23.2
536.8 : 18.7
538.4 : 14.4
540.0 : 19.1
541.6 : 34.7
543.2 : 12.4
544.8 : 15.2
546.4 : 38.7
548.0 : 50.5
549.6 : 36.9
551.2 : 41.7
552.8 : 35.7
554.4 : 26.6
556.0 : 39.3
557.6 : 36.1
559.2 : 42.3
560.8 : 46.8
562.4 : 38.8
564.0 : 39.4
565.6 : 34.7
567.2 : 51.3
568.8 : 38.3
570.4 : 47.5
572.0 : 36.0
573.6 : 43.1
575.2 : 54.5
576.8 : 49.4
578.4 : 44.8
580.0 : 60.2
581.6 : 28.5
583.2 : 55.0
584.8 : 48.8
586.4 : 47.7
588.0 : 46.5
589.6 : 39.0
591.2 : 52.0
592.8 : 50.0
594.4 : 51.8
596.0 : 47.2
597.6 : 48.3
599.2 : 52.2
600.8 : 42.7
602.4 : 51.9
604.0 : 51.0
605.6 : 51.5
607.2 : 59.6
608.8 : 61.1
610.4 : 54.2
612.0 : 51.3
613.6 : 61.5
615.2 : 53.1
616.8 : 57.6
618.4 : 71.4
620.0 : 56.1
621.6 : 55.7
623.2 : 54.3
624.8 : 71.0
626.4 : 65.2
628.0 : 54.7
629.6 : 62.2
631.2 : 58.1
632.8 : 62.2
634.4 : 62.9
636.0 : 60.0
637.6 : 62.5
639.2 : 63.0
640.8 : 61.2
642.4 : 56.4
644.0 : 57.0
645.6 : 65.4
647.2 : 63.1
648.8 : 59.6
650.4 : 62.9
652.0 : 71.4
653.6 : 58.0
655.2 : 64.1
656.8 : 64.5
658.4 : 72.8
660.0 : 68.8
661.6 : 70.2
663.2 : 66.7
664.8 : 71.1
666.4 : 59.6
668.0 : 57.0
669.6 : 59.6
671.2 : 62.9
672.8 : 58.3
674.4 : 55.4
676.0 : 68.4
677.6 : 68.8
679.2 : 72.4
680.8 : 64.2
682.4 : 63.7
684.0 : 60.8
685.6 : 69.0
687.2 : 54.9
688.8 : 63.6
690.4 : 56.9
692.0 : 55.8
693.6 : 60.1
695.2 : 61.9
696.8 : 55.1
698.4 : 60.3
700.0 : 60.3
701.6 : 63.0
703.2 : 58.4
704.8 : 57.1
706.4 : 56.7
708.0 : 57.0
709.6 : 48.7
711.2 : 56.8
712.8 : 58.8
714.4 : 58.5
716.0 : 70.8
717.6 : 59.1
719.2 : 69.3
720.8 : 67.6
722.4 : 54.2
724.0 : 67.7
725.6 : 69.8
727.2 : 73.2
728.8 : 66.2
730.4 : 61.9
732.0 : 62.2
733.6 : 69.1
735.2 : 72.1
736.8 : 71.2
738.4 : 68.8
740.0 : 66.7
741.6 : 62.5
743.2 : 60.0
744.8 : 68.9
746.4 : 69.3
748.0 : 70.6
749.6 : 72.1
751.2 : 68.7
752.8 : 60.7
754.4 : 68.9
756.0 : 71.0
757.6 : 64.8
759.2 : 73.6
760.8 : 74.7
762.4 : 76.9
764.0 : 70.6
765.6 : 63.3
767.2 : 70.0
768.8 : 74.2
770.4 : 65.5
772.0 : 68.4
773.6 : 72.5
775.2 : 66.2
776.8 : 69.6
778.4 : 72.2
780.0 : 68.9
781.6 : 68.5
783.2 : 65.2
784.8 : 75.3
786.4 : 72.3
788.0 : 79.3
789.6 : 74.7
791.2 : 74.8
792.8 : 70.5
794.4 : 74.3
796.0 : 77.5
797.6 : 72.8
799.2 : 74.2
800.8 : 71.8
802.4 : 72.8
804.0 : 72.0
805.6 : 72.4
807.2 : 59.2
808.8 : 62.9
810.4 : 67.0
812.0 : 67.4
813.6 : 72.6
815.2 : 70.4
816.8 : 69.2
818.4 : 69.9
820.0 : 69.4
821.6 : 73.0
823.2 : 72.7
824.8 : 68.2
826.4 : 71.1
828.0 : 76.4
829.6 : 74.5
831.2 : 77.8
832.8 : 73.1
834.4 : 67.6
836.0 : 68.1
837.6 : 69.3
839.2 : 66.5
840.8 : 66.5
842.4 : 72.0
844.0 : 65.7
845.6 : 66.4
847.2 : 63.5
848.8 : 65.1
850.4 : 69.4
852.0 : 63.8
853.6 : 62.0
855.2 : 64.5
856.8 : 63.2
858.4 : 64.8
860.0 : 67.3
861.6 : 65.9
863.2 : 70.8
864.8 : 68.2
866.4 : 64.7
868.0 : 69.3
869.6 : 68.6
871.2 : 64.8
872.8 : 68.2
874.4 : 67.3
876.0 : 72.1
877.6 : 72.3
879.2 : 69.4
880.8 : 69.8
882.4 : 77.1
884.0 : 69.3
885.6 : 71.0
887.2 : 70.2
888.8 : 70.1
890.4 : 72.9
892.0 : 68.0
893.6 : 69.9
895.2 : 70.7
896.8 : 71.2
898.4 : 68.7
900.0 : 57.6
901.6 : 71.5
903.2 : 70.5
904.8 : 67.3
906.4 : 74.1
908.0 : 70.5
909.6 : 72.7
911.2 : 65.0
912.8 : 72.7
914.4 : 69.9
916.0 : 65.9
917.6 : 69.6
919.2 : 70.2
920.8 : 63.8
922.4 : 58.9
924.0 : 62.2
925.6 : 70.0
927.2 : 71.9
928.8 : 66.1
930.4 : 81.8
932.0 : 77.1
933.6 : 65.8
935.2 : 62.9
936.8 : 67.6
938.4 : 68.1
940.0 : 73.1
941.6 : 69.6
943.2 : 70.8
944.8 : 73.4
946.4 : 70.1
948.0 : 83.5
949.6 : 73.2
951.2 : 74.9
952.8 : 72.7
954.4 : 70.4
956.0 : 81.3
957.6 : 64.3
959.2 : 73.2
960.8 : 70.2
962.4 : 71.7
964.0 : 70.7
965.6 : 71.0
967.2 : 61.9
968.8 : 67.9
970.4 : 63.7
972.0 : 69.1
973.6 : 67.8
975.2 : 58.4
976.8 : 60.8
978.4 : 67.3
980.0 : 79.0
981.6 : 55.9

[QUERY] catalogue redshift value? 0.371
